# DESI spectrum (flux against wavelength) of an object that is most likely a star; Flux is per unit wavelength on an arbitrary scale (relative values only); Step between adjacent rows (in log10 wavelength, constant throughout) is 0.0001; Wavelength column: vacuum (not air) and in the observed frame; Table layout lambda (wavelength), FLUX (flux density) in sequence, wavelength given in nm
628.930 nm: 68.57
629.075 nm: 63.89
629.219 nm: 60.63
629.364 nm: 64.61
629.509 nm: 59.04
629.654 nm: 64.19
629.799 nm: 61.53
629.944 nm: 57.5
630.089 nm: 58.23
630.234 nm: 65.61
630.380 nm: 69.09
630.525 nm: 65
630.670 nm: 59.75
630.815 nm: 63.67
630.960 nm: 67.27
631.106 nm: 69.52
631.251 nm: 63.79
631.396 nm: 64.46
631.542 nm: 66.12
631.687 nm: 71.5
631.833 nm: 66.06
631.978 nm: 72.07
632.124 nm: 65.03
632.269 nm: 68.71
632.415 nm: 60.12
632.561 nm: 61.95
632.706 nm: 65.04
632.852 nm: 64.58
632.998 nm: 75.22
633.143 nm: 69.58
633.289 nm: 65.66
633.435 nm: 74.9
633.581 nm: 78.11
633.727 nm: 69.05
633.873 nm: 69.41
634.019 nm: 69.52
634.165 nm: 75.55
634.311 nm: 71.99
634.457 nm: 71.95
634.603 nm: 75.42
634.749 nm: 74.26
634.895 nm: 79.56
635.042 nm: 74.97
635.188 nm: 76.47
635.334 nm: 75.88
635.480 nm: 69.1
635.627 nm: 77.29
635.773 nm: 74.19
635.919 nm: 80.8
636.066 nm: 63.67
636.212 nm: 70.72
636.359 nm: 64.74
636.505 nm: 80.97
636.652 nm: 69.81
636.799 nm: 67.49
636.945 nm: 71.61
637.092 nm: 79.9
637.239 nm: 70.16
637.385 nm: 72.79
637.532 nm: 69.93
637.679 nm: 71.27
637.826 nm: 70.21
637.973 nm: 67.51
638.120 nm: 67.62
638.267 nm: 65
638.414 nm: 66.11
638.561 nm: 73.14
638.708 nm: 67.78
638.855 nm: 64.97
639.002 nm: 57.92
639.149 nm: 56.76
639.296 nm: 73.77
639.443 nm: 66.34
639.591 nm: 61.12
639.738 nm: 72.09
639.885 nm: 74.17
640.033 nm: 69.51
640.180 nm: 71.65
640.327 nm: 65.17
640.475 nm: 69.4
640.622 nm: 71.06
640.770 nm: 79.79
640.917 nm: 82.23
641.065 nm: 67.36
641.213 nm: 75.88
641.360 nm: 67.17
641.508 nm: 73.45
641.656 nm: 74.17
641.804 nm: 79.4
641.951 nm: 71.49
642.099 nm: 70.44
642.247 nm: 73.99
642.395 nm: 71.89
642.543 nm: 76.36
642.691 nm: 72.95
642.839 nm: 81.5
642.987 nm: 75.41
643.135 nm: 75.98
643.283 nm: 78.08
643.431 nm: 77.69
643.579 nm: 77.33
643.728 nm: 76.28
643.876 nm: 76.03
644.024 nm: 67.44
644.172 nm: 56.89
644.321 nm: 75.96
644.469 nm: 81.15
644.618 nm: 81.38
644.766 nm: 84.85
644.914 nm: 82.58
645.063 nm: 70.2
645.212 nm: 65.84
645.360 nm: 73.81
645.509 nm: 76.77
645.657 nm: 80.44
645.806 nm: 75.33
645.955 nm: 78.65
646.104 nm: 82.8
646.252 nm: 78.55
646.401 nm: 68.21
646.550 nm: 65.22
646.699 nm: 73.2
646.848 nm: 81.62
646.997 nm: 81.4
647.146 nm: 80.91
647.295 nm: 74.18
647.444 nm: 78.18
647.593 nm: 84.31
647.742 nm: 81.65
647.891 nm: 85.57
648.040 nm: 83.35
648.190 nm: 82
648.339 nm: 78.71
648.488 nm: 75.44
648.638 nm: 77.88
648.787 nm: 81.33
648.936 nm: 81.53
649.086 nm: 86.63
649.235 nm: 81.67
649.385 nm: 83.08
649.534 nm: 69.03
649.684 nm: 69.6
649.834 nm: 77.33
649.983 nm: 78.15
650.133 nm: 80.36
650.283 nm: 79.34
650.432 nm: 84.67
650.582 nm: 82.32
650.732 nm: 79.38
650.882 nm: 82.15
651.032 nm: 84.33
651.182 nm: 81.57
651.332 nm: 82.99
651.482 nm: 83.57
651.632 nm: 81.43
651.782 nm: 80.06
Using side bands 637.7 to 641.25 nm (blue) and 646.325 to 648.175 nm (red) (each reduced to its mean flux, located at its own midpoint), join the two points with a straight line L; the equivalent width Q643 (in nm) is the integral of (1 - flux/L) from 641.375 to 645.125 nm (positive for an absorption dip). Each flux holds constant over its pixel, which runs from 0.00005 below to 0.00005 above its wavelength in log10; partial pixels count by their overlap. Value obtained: -0.09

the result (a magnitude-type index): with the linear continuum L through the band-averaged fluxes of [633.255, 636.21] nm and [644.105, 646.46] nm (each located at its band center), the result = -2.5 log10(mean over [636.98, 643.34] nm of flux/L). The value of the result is 0.05 mag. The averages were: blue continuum 73.4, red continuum 75.9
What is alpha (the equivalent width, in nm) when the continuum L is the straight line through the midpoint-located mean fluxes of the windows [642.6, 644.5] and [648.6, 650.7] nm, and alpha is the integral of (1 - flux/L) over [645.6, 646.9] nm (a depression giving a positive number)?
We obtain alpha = 0.02 nm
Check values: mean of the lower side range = 74.7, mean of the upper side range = 79.5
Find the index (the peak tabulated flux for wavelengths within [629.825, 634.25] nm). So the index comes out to 78.11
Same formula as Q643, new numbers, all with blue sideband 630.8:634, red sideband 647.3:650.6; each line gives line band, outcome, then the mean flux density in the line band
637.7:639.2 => 0.130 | 66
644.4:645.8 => -0.004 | 77.3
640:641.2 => 0.026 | 72.3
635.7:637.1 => -0.024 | 72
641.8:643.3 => 0.007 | 74.9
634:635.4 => -0.104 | 74.8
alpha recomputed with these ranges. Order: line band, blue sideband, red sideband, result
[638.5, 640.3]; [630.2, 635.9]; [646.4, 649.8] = 0.152 nm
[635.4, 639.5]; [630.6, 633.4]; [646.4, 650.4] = 0.045 nm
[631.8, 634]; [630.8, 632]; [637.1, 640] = -0.036 nm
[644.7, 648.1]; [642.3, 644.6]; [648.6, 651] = -0.023 nm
